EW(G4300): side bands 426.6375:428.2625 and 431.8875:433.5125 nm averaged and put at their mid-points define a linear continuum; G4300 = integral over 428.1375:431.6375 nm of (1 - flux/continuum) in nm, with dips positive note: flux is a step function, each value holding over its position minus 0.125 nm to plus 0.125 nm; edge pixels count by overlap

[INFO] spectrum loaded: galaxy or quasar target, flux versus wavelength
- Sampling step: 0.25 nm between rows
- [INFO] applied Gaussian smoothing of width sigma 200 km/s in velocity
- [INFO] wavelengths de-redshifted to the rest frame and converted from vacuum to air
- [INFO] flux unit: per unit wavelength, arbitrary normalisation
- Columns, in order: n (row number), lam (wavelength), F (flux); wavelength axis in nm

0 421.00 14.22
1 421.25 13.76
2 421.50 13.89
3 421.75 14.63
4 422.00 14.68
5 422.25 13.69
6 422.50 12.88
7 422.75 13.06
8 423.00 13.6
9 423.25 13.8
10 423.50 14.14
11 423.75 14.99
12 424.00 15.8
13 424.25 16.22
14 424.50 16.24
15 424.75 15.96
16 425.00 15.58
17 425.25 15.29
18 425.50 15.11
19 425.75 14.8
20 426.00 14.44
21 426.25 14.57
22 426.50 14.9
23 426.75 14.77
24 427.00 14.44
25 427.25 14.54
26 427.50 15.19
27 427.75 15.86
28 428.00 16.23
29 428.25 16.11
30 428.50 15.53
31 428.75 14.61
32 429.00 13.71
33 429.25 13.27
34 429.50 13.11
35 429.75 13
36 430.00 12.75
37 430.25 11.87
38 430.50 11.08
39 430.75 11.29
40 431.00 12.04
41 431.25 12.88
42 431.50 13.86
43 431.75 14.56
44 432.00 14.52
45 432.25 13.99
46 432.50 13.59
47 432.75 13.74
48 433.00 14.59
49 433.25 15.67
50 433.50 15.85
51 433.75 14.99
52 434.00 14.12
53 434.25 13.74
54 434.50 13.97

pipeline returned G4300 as 0.40 nm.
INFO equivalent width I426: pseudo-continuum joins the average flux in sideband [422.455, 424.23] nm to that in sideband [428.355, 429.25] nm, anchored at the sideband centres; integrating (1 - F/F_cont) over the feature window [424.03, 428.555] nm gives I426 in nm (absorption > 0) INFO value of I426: -0.308 nm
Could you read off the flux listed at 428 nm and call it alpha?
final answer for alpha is 16.23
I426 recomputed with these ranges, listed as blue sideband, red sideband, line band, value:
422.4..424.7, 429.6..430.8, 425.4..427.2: -0.154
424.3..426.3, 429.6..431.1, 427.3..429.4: -0.266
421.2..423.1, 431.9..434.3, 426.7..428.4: -0.144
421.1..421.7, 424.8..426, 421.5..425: -0.020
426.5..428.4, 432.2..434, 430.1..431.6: 0.275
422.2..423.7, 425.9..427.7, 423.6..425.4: -0.210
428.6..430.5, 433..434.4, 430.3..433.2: 0.149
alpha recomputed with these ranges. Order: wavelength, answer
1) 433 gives 14.59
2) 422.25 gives 13.69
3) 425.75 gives 14.8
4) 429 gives 13.71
